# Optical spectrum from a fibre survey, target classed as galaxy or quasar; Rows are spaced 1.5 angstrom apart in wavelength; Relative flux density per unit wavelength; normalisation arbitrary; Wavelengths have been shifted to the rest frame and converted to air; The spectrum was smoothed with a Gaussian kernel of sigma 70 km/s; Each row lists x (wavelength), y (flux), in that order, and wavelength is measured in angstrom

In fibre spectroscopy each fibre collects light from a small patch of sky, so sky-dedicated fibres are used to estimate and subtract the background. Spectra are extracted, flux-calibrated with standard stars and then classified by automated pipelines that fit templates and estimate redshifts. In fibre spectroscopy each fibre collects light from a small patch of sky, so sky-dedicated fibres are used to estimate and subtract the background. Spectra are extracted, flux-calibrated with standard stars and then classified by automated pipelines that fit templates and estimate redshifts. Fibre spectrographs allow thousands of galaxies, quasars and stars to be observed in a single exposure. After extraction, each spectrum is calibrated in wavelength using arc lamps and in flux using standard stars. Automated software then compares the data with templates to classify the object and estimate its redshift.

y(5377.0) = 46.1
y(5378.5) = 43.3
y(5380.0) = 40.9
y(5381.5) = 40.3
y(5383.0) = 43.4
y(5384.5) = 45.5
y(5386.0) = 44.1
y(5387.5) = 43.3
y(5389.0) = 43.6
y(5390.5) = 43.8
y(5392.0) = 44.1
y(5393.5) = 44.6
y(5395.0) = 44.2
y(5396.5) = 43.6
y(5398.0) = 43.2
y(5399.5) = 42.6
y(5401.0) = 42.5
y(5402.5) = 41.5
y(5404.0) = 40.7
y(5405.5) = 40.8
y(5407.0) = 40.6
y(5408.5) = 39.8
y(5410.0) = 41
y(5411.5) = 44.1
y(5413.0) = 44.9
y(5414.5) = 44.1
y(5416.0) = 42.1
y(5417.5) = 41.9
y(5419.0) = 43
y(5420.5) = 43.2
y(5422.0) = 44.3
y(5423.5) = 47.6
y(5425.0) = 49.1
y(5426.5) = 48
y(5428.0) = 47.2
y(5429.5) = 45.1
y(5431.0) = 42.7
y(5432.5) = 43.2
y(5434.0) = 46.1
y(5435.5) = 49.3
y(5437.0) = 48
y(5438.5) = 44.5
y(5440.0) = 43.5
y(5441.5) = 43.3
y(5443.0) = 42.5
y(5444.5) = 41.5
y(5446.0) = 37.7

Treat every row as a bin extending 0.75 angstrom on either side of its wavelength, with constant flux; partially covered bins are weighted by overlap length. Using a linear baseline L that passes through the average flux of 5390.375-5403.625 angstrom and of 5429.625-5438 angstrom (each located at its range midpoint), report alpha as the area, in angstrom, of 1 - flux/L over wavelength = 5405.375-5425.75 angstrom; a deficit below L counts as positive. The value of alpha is 0.52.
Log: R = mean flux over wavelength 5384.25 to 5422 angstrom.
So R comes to 42.9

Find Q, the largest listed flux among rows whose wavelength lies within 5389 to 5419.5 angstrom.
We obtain 44.9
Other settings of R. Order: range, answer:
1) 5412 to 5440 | 45.2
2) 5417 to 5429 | 45.6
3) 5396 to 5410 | 41.6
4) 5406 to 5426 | 43.5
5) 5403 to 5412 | 41.1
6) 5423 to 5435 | 46.2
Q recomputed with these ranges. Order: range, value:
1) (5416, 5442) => 49.3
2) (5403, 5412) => 44.1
